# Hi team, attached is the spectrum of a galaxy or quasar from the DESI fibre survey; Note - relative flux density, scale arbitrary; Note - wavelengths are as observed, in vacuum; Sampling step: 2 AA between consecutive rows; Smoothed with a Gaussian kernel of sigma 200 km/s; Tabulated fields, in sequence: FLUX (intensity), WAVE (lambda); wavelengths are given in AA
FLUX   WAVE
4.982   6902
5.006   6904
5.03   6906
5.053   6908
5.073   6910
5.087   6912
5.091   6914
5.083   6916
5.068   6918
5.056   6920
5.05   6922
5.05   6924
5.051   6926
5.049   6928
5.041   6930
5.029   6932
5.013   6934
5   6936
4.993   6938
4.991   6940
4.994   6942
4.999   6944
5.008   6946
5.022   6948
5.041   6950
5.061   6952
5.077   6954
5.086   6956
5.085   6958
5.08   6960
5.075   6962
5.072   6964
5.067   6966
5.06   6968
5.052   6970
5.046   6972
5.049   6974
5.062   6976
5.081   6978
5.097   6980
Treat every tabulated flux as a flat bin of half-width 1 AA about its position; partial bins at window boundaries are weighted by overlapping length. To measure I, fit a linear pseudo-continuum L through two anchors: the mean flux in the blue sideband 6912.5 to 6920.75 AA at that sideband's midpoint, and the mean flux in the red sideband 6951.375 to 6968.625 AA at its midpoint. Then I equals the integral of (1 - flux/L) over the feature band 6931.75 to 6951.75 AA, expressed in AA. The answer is 0.3 AA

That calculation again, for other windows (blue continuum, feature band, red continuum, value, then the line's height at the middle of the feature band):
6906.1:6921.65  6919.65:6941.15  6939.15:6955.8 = 0.1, 5.05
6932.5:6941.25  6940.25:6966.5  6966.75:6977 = -0.1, 5.03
